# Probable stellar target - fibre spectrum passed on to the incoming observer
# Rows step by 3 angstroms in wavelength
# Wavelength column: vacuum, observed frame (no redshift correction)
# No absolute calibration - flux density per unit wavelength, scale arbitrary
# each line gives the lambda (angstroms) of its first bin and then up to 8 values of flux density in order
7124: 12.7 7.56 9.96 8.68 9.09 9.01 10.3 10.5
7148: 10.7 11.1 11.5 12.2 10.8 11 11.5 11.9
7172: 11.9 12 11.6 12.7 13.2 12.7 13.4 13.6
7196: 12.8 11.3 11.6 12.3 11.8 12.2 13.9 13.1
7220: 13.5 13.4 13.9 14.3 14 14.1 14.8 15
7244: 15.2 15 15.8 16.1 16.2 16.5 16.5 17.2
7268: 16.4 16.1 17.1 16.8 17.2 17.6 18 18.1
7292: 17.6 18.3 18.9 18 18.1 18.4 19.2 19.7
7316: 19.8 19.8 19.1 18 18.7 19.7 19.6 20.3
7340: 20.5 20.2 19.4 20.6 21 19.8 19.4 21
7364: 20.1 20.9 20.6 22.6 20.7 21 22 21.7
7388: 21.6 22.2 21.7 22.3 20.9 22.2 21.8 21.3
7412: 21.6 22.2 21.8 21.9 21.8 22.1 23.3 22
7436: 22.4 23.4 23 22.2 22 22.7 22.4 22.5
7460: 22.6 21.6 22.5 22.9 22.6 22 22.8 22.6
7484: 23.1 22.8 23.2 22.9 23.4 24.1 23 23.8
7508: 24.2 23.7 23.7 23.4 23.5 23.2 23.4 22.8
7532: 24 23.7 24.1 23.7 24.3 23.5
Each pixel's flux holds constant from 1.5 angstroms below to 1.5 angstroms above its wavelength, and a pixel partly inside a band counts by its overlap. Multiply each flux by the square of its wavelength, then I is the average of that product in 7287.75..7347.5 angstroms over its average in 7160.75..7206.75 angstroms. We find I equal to 1.62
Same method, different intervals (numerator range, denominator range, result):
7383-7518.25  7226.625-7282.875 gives 1.50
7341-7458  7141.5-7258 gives 1.76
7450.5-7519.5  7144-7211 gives 2.10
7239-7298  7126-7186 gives 1.58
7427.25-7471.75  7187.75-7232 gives 1.85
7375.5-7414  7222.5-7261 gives 1.50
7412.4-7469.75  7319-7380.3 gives 1.14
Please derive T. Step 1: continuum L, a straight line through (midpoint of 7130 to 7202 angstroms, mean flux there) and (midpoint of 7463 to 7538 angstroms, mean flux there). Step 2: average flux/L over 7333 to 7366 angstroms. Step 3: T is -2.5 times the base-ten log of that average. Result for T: -0.13 mag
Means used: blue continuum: 11.4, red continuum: 23.2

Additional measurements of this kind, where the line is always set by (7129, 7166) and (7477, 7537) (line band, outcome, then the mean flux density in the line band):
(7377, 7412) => -0.12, 21.7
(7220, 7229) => -0.04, 13.7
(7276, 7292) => -0.15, 17.6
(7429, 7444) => -0.10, 22.8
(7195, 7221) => 0.01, 12.5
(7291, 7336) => -0.15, 18.9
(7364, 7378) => -0.14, 21.1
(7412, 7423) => -0.09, 21.9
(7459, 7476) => -0.02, 22.4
